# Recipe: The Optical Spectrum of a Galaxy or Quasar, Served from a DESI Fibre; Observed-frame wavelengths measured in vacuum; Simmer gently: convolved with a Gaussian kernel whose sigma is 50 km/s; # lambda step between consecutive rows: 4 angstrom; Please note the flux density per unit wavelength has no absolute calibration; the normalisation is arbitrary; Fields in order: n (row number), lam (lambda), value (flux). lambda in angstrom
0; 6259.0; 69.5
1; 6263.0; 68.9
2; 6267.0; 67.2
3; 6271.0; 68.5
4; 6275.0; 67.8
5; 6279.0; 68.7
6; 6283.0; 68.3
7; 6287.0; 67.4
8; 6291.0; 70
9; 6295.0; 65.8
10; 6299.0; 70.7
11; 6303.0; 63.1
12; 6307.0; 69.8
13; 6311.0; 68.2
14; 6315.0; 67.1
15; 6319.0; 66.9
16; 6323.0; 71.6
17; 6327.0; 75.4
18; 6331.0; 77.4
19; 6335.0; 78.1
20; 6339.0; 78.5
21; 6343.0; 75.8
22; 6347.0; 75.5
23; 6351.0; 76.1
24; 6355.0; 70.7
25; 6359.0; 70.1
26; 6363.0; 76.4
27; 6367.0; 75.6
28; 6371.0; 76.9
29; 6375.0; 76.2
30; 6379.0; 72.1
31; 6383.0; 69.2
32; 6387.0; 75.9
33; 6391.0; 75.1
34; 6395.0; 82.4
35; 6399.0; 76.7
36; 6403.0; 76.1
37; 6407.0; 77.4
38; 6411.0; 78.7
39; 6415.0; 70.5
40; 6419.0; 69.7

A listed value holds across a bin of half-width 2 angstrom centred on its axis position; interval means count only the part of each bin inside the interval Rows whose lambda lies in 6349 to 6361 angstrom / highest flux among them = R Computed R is 76.1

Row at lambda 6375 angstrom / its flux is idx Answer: 76.2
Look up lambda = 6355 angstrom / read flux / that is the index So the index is 70.7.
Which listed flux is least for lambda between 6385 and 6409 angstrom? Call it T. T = 75.1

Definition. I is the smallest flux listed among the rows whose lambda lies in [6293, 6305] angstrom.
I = 63.1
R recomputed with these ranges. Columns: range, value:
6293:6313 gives 70.7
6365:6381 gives 76.9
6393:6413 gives 82.4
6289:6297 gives 70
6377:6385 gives 72.1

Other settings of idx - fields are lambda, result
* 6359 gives 70.1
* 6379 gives 72.1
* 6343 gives 75.8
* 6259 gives 69.5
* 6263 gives 68.9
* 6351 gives 76.1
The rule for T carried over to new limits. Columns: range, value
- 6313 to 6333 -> 66.9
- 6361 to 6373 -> 75.6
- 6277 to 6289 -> 67.4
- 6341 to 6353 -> 75.5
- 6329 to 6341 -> 77.4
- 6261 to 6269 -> 67.2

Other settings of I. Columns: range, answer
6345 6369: 70.1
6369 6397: 69.2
